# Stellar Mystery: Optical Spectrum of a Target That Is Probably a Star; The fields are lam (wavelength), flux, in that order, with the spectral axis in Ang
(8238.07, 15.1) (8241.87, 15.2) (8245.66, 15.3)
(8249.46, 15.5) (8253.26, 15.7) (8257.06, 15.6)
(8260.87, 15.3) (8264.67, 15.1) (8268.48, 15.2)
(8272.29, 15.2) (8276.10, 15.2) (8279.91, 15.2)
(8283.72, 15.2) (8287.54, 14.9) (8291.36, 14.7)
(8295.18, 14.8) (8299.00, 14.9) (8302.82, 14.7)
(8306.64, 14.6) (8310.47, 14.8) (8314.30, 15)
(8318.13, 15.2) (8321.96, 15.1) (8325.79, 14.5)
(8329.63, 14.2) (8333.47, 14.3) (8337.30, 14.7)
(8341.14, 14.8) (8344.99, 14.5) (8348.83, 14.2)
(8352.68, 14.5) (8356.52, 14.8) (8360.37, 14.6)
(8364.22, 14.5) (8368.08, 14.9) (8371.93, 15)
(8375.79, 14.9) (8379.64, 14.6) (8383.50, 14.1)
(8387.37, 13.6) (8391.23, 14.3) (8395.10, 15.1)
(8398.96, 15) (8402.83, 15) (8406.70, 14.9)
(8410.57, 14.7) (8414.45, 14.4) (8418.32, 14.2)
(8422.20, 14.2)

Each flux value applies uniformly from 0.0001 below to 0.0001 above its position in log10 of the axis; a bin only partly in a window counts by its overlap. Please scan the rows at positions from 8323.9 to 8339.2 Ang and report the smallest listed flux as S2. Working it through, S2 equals 14.2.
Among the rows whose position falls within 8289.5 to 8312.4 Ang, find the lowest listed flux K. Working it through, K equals 14.6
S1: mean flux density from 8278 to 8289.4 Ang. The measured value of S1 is 15.1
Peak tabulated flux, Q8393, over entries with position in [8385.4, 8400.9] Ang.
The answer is 15.1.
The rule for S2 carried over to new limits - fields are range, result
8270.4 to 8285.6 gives 15.2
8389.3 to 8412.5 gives 14.3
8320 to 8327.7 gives 14.5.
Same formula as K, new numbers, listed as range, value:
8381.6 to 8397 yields 13.6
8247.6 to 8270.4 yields 15.1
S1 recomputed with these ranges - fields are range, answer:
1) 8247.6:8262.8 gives 15.5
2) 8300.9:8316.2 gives 14.8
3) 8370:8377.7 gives 15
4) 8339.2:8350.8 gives 14.5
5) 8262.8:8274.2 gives 15.2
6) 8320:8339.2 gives 14.6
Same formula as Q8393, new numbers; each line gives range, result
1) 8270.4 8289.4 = 15.2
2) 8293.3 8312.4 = 14.9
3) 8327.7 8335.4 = 14.3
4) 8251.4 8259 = 15.7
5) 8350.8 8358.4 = 14.8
